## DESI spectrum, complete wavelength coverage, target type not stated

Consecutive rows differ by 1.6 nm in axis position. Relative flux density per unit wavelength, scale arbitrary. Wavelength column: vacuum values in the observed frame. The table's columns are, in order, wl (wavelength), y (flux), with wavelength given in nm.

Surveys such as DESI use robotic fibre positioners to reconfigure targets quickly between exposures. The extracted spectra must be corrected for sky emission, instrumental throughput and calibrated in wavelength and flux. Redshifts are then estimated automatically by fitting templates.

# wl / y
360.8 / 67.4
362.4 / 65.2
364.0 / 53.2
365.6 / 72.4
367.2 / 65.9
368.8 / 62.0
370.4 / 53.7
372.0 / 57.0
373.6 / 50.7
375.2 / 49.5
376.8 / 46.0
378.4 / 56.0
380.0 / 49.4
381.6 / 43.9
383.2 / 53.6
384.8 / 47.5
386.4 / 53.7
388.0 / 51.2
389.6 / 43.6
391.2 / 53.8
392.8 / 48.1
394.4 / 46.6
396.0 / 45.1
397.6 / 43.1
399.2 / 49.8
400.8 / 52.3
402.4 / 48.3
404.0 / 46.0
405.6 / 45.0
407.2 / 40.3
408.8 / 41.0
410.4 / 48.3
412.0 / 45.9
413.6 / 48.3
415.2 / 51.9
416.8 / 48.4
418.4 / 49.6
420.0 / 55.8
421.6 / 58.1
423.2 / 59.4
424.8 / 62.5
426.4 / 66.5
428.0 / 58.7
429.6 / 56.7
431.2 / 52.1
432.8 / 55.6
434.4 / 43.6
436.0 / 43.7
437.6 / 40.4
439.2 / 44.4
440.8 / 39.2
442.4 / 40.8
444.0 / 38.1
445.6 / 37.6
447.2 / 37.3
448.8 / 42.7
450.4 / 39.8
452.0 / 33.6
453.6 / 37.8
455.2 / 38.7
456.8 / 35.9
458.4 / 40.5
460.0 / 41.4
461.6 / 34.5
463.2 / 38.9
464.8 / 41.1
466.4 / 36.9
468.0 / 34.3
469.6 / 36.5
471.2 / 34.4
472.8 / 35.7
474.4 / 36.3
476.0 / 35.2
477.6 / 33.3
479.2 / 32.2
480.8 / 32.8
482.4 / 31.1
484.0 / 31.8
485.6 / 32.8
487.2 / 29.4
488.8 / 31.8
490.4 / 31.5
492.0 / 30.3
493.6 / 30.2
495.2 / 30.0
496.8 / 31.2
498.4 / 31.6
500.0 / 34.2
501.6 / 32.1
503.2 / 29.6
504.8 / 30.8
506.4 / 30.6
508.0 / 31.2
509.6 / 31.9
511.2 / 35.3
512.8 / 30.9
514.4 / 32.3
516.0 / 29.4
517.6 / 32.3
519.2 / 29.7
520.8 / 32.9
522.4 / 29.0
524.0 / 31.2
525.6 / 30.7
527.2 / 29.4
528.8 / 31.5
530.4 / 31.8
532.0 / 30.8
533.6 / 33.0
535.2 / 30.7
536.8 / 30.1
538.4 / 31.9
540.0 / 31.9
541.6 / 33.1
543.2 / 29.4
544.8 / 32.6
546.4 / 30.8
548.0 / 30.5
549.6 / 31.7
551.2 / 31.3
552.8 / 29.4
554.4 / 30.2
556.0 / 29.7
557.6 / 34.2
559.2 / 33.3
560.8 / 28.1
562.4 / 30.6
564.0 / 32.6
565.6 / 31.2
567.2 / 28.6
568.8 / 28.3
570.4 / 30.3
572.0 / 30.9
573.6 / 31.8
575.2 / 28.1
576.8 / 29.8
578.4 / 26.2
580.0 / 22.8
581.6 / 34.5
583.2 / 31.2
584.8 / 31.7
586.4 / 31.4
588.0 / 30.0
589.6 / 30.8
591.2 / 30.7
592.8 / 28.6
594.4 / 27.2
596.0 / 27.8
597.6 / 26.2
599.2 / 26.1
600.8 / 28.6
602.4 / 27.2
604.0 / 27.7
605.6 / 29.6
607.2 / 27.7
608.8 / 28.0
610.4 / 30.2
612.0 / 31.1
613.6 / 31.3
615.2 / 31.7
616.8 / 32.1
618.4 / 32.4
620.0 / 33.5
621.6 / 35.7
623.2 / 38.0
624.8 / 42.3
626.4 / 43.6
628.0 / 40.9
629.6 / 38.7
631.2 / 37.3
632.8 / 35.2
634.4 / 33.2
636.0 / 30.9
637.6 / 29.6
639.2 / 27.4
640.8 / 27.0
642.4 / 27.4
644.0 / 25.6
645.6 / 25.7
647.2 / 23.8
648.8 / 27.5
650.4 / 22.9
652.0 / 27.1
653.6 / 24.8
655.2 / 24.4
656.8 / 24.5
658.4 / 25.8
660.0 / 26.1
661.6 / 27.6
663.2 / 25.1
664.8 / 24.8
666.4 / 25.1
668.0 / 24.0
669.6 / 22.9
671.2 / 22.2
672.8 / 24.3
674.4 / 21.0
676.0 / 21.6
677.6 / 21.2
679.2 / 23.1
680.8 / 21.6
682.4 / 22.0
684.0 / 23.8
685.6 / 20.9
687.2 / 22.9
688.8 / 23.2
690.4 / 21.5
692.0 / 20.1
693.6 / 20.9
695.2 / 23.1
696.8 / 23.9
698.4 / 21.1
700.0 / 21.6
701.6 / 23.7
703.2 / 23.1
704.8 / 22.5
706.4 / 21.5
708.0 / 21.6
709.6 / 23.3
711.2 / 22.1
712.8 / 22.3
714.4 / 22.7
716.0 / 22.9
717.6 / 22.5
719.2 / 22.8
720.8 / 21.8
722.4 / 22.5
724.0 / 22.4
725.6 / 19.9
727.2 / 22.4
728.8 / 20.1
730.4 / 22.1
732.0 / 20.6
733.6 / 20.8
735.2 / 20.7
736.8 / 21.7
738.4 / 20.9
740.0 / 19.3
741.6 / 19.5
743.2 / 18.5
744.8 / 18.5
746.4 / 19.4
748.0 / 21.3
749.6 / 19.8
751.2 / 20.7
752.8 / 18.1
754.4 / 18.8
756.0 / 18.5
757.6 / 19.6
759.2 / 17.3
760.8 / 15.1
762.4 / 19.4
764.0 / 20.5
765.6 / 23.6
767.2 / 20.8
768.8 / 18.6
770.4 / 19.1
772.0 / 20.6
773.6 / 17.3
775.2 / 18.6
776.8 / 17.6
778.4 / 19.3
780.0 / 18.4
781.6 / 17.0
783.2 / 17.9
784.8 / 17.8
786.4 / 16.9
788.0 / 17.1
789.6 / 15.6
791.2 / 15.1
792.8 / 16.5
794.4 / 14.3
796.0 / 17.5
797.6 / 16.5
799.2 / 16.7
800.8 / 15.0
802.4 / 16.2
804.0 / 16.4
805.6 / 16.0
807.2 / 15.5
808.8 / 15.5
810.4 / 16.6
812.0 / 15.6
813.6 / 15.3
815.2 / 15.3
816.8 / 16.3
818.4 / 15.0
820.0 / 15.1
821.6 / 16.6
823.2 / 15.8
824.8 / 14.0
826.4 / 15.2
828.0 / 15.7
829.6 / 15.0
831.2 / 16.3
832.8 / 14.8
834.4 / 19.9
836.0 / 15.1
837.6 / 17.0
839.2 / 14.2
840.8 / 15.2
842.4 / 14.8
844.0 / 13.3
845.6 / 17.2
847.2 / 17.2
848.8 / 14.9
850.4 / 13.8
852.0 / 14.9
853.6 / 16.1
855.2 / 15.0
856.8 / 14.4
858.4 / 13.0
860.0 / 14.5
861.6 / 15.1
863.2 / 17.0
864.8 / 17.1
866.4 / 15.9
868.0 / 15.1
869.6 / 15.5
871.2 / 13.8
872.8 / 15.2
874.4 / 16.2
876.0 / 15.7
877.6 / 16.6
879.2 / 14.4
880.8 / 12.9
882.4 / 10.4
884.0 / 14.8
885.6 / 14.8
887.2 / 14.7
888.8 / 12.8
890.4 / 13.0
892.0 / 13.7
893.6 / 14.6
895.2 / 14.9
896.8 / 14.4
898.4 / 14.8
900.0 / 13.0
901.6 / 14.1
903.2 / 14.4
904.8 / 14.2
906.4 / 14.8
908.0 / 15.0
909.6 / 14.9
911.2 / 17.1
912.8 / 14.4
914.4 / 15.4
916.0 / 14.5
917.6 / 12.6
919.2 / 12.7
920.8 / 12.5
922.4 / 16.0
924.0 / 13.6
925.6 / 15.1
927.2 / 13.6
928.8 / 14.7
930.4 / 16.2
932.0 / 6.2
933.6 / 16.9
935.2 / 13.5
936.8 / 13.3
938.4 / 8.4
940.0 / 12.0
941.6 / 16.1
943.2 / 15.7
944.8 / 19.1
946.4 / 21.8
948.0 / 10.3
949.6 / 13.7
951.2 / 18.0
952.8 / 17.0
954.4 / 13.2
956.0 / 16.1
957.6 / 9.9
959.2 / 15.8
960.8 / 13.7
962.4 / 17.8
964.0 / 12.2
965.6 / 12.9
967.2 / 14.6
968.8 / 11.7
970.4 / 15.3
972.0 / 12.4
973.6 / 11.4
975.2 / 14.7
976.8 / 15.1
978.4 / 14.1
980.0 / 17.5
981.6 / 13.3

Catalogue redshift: 1.238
